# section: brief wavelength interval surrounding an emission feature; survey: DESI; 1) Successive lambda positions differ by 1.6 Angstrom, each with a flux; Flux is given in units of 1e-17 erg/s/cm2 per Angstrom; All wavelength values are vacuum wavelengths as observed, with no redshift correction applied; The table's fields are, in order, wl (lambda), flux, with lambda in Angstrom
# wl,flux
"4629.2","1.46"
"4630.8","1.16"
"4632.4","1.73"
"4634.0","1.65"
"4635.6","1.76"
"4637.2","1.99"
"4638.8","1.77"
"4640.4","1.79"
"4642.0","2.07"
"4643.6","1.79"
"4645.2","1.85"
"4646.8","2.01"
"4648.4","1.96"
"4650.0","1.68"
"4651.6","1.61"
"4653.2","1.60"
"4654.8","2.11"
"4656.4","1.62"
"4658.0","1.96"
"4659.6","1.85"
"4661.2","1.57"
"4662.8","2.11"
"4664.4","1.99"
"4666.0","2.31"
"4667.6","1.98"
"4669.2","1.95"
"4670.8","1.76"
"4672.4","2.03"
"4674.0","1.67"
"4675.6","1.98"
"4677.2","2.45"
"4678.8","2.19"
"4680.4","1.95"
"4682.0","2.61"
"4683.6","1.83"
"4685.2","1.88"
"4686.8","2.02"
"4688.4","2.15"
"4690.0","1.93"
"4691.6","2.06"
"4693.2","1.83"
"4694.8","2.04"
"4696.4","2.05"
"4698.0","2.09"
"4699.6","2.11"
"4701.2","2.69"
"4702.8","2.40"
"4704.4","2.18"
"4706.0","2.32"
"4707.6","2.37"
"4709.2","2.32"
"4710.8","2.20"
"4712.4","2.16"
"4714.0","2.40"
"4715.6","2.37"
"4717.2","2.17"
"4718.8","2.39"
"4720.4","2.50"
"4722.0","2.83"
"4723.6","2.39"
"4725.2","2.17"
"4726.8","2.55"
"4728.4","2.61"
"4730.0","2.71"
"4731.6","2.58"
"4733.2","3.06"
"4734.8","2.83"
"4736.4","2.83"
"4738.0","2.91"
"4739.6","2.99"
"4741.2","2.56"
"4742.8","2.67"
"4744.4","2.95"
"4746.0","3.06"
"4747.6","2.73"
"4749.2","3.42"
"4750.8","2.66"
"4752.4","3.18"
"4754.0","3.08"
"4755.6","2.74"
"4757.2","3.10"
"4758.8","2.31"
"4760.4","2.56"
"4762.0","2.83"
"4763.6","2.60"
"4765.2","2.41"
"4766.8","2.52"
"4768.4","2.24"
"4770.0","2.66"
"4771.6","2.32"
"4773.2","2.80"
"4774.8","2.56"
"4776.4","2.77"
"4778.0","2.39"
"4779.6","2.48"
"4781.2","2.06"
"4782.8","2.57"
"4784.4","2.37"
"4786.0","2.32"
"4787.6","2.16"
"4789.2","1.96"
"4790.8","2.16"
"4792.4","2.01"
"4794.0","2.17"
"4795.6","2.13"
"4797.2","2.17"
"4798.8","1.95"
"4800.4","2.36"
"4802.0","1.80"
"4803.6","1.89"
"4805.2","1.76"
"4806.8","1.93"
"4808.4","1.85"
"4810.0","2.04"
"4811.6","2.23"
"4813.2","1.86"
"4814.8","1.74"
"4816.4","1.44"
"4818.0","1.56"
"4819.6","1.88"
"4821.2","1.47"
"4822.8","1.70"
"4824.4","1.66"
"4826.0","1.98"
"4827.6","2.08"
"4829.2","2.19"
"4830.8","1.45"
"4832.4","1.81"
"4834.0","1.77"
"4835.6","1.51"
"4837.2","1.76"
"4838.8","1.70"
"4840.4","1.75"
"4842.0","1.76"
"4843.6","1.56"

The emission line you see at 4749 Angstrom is C IV 1549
